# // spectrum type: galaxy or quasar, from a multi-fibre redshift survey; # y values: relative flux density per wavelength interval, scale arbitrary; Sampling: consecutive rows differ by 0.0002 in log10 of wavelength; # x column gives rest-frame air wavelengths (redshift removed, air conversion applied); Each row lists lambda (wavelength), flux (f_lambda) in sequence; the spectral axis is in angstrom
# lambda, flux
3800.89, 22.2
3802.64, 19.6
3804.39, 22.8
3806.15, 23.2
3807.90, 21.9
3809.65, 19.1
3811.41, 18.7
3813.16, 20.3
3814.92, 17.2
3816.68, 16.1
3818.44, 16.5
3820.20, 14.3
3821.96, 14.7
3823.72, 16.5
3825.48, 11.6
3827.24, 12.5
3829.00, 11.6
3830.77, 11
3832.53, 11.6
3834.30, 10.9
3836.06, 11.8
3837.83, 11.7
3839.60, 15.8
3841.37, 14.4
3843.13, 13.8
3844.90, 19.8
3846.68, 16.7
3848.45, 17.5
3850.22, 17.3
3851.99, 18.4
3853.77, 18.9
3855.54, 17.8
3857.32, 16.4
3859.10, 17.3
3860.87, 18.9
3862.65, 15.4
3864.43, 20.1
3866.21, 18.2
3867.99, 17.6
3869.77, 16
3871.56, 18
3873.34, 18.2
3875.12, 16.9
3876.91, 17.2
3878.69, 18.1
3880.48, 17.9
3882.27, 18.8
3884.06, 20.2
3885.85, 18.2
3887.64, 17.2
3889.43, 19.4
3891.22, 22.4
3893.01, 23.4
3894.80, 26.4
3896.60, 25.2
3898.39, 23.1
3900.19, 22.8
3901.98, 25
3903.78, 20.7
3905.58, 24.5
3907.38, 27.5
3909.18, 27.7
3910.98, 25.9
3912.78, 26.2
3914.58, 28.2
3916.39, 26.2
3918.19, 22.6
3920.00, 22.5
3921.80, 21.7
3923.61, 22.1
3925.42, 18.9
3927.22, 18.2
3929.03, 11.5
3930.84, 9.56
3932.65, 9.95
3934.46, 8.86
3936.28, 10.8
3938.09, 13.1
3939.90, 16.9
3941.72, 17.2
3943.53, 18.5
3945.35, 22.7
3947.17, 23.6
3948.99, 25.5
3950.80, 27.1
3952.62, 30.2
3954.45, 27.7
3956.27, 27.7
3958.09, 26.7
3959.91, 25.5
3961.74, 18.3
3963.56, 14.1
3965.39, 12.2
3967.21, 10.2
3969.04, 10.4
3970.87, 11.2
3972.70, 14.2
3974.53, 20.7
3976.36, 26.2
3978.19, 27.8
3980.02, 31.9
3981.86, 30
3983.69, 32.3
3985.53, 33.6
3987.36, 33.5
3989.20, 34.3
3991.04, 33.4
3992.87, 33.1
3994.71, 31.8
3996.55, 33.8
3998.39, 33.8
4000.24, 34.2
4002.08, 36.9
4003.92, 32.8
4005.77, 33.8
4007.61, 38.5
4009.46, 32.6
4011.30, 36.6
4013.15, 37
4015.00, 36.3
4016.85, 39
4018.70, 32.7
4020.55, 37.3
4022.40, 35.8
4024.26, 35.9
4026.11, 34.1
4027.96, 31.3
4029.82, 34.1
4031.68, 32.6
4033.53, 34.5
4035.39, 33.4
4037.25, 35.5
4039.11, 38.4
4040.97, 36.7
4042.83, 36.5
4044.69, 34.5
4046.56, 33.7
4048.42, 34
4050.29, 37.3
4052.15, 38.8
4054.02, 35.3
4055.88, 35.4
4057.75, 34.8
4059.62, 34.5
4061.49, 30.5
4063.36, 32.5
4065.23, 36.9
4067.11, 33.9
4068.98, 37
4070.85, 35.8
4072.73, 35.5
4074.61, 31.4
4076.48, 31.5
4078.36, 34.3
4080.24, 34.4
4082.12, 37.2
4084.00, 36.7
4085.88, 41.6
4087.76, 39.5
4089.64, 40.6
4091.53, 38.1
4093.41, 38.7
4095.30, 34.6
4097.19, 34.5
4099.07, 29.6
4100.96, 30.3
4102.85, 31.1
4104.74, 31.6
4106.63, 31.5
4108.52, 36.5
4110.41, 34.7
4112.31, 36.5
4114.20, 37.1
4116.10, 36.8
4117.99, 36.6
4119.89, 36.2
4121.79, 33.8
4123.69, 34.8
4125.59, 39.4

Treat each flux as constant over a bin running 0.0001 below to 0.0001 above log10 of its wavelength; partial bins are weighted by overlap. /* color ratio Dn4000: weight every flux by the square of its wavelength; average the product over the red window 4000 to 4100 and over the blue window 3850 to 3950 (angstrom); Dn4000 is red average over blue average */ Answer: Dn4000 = 1.94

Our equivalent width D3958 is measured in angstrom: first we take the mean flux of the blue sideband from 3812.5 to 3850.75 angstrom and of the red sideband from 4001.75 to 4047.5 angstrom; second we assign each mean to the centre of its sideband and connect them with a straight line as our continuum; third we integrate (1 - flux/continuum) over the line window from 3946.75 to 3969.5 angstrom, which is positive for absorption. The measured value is 5.1 angstrom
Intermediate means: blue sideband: 14.7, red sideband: 35.2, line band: 21.6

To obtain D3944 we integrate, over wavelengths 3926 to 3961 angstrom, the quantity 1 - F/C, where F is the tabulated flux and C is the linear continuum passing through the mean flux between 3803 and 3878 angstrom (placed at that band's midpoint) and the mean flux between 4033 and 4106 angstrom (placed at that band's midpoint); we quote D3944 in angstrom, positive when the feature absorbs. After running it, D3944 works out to 7.8 angstrom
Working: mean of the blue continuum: 16.6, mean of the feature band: 19.5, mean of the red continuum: 35.1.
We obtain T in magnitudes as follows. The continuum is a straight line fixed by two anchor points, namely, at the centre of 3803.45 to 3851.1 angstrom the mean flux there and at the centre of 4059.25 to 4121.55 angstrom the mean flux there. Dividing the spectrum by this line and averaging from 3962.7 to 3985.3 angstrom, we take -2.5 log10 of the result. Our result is 0.288 mag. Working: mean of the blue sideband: 15.9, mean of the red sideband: 35.1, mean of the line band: 20.5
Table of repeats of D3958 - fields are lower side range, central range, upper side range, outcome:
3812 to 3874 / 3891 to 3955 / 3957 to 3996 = -1.82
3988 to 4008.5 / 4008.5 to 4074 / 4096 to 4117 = -2.23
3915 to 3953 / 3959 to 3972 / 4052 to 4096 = 4.61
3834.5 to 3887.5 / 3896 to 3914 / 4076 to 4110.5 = -3.87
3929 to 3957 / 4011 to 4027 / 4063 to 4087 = -4.31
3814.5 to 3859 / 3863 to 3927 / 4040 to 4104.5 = -4.59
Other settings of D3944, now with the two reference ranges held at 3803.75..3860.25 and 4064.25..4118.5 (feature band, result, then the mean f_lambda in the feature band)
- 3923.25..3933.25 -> 3.6 angstrom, 14.8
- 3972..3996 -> -1.9 angstrom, 29.7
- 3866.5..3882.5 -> 1.4 angstrom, 17.6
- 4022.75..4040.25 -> -2.0 angstrom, 34.5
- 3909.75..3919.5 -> -1.5 angstrom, 25.7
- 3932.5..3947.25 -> 5.3 angstrom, 15.6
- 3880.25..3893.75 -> 0.3 angstrom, 19.7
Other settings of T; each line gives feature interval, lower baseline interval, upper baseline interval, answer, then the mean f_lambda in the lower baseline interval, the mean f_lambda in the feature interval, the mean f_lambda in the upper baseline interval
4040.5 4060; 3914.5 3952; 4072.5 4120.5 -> -0.17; 18.7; 35.6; 35.3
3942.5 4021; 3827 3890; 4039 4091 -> 0.00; 16.5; 28.1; 35.7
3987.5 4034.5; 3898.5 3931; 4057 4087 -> -0.15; 22.6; 34.6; 34.9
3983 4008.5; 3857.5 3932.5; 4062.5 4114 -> -0.21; 20.5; 34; 35.1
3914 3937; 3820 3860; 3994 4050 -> 0.33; 14.9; 17.7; 35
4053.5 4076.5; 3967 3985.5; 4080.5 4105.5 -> -0.06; 22.5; 34.3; 35.7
